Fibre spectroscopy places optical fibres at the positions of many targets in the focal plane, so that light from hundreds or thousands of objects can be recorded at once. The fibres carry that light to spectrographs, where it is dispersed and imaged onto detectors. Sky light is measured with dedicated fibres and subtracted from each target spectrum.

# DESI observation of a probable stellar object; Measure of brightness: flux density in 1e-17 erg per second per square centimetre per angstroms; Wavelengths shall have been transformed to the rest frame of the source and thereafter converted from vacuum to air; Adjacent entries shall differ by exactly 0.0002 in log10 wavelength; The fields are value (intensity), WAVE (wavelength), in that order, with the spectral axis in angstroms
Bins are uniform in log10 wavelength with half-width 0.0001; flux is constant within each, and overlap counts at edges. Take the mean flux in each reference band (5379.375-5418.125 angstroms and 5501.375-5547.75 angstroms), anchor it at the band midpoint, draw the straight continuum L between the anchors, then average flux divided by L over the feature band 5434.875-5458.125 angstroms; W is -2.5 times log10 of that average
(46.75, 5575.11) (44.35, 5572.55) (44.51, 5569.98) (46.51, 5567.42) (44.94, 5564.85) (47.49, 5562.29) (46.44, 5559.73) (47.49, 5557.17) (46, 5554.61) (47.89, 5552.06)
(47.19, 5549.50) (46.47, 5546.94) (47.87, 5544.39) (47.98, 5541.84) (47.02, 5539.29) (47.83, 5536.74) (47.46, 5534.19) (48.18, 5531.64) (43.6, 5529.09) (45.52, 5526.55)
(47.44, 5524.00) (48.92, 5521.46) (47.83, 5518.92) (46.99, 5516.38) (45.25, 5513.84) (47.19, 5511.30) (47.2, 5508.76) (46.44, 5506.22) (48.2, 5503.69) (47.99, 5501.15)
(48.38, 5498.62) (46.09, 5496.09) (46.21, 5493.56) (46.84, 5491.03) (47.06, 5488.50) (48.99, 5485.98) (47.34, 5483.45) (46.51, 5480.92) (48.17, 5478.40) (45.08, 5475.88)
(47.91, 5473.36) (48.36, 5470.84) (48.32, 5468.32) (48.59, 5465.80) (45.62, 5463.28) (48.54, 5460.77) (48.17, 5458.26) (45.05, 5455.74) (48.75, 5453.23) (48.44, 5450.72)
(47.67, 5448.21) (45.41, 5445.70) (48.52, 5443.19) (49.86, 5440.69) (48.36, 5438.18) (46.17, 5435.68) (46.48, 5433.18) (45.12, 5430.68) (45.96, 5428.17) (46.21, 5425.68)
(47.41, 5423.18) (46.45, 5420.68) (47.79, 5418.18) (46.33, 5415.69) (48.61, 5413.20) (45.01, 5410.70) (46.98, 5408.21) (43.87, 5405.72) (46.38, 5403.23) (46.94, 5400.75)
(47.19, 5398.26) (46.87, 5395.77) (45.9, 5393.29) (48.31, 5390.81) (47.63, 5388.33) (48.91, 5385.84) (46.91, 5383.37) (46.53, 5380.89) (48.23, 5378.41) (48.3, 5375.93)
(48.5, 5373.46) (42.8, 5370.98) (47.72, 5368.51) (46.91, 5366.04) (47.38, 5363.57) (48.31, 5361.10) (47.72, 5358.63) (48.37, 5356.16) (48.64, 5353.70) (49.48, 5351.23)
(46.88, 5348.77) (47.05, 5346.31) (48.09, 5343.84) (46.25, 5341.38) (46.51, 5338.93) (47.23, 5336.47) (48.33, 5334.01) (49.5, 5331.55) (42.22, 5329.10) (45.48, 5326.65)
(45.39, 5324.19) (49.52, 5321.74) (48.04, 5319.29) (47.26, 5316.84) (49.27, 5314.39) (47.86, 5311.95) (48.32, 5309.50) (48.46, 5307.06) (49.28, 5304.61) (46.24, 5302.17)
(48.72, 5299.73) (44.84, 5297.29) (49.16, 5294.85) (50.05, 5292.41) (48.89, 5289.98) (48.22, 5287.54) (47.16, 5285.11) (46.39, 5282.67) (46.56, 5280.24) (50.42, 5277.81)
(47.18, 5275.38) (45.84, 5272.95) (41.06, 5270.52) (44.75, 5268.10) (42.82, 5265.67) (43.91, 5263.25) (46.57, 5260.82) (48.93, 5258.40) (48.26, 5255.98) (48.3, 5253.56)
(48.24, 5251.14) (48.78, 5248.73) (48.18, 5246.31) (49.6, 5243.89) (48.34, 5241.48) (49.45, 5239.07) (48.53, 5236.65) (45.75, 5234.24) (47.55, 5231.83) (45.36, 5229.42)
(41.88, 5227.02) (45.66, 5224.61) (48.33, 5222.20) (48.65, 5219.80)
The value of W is -0.02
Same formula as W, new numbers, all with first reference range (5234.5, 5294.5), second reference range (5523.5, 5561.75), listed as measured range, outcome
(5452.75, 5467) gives -0.01 mag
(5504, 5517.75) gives 0.01 mag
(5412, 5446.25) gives 0.00 mag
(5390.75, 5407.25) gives 0.02 mag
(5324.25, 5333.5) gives 0.03 mag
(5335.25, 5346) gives 0.01 mag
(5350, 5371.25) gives -0.01 mag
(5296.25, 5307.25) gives 0.00 mag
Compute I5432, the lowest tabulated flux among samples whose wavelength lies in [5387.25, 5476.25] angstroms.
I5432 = 43.87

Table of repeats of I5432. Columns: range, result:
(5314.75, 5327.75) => 45.39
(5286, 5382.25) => 42.22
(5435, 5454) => 45.41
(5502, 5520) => 45.25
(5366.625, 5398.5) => 42.8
